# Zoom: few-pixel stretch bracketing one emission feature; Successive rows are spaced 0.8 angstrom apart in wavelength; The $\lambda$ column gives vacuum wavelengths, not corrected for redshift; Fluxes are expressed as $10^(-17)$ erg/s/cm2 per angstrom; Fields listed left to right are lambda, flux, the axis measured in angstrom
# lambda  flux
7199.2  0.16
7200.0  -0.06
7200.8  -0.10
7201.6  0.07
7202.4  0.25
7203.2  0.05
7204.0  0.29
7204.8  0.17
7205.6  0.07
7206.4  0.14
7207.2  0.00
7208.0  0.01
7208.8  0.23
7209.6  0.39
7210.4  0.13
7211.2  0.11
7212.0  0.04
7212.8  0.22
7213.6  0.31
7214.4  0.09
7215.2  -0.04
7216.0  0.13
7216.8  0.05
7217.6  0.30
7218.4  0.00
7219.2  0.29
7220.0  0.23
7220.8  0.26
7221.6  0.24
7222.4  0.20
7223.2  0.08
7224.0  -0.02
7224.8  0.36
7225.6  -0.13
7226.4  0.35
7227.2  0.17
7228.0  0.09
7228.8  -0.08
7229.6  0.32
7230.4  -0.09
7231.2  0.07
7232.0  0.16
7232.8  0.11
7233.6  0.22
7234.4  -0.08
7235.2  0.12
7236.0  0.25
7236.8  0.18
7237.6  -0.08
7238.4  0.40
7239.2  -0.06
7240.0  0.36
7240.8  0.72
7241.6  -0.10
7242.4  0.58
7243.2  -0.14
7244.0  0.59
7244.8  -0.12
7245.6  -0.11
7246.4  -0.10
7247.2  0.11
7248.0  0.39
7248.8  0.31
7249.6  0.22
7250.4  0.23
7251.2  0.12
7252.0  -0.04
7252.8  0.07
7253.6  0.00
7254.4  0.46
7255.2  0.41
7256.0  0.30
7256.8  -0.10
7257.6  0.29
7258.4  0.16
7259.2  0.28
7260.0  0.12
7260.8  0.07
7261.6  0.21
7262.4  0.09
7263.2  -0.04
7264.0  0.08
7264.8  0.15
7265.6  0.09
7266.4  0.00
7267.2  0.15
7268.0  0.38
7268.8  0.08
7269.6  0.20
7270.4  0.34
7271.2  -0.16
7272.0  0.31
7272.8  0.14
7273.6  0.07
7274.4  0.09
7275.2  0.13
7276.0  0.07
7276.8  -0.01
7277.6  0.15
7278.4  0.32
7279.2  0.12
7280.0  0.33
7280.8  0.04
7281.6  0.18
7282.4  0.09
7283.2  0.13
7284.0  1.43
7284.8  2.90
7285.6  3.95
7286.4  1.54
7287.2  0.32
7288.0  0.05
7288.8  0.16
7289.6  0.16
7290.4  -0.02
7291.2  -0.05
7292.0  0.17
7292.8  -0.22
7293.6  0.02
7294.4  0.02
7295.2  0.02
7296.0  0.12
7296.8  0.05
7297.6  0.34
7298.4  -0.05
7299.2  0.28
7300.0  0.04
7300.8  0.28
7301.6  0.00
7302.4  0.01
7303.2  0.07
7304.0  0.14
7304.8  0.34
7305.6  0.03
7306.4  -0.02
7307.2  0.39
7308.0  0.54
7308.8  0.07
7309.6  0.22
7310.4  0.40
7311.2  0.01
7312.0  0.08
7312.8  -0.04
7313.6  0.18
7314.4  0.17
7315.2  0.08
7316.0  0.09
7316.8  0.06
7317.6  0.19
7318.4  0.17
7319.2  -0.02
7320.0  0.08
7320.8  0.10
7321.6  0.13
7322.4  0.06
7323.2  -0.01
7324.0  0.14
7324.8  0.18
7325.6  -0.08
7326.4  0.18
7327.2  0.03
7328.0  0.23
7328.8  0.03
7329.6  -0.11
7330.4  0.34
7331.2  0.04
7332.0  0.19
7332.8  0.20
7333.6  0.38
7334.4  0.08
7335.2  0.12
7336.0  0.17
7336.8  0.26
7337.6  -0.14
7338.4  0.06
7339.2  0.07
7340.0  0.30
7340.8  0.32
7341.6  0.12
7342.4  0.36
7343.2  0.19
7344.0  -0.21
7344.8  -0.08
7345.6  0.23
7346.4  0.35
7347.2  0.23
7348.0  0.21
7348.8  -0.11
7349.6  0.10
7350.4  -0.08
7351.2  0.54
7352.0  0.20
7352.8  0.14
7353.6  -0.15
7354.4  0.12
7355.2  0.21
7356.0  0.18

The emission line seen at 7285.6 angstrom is H-alpha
